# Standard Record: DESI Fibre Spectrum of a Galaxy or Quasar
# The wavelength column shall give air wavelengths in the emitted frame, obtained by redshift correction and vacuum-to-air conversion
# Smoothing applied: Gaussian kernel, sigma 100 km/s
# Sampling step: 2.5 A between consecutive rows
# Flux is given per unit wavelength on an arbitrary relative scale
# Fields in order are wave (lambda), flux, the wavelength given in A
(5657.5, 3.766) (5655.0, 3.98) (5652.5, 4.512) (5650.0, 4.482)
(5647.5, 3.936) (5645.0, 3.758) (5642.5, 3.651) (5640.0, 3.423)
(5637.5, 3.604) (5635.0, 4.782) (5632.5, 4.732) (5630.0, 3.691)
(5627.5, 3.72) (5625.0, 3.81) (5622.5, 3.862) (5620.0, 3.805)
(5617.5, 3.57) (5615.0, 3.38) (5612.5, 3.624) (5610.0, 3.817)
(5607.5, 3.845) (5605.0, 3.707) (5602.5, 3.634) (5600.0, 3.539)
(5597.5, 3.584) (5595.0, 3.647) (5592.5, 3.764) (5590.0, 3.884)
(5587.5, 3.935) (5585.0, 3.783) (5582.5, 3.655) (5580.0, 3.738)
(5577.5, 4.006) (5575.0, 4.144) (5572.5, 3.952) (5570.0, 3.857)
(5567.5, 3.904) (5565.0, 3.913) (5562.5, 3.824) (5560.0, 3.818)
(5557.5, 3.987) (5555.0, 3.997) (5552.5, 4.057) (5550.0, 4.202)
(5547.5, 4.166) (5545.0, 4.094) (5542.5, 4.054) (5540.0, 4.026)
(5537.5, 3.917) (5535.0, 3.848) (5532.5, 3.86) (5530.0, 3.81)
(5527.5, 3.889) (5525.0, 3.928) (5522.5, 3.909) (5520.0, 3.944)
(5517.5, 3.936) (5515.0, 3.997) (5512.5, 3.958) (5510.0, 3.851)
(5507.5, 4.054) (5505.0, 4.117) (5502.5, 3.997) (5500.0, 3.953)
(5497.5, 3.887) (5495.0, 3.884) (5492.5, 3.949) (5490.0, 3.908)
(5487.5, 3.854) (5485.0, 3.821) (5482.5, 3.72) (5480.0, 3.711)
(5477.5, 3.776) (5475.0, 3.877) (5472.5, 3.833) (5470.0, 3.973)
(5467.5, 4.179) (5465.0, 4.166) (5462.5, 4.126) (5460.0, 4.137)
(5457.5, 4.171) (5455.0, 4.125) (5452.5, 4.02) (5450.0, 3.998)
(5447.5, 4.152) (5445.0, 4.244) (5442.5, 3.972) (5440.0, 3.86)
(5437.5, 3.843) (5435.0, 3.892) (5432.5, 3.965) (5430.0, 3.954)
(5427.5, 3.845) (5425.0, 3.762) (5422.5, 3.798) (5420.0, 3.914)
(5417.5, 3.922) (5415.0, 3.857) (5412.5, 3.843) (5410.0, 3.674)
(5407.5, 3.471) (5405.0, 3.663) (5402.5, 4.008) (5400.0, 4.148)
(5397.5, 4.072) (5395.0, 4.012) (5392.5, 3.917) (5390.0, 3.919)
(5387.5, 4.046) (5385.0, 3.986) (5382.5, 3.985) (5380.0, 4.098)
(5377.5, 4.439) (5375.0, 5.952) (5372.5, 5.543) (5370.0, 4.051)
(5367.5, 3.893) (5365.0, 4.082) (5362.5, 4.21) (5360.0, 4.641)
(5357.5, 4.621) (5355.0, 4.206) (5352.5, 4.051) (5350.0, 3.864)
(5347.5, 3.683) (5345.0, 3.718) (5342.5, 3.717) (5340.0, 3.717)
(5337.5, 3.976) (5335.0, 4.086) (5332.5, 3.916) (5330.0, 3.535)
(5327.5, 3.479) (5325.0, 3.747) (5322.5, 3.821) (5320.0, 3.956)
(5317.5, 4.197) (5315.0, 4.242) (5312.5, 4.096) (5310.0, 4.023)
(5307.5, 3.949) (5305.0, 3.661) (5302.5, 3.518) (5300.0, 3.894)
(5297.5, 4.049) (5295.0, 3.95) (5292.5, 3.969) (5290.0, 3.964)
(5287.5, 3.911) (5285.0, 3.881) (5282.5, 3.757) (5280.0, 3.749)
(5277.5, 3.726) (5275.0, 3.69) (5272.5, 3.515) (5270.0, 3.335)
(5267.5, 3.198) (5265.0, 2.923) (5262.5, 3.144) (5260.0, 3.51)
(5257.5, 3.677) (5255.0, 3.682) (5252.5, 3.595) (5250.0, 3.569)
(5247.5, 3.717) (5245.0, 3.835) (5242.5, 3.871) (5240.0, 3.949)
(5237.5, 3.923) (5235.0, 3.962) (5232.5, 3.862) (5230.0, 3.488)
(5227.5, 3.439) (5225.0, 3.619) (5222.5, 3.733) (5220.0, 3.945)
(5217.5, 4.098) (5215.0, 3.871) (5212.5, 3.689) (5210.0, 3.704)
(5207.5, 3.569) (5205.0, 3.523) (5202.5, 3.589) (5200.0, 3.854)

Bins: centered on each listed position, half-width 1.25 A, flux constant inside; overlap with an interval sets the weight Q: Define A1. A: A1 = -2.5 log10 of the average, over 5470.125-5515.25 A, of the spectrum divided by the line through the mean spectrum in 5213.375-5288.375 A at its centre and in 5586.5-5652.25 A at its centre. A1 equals -0.04 mag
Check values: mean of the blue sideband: 3.67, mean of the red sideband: 3.82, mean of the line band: 3.9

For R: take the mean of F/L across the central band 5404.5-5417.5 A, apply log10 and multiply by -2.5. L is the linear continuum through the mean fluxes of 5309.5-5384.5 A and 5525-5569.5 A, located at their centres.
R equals 0.10 mag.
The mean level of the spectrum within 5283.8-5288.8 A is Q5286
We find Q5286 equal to 3.9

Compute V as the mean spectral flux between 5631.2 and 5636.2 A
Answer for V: 4.75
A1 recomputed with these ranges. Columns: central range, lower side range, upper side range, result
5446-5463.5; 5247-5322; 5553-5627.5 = -0.09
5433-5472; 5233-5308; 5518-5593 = -0.06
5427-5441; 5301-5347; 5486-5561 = 0.00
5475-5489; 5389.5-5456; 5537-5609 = 0.03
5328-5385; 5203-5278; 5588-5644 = -0.13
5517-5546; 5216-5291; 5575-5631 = -0.06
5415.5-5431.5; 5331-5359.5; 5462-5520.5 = 0.02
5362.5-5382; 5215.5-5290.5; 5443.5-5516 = -0.18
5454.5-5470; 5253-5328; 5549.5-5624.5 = -0.10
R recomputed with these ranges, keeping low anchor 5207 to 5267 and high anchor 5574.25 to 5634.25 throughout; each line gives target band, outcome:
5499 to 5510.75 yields -0.07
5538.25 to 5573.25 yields -0.06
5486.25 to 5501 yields -0.04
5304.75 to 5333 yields -0.05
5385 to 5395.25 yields -0.07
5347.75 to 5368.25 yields -0.13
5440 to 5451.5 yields -0.09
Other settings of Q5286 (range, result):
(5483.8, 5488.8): 3.84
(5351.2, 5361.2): 4.38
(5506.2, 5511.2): 3.96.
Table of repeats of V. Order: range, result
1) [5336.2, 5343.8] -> 3.8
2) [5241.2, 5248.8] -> 3.81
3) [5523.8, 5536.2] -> 3.87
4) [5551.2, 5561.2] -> 3.97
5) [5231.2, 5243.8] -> 3.91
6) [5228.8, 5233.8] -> 3.68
